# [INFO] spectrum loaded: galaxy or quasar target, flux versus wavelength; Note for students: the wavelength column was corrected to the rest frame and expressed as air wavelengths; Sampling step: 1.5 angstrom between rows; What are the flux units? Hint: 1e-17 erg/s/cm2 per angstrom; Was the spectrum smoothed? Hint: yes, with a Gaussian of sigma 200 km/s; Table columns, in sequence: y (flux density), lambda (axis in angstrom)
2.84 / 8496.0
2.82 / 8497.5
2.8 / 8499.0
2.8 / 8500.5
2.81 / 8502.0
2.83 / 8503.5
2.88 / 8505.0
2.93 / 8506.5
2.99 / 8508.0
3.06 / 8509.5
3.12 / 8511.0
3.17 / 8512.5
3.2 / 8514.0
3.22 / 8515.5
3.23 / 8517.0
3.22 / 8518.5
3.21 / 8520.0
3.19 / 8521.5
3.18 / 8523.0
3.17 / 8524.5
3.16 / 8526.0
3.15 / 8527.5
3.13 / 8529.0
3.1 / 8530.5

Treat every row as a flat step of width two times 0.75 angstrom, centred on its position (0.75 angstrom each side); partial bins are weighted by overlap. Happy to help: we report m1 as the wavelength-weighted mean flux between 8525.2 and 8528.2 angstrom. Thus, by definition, 3.16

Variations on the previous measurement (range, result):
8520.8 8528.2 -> 3.17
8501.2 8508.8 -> 2.89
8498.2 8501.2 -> 2.8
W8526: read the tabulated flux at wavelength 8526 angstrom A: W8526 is 3.16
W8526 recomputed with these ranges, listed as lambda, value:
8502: 2.81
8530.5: 3.1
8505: 2.88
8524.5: 3.17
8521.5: 3.19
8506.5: 2.93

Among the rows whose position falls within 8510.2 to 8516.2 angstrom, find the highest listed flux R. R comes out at 3.22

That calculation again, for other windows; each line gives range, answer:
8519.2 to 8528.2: 3.21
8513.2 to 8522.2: 3.23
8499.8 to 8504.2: 2.83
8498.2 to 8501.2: 2.8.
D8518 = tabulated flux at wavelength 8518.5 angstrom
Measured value 3.22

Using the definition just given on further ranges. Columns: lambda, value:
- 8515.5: 3.22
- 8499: 2.8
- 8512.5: 3.17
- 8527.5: 3.15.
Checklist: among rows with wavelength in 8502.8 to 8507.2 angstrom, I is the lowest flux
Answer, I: 2.83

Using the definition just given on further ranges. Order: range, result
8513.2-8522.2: 3.19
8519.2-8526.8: 3.16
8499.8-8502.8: 2.8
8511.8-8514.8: 3.17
